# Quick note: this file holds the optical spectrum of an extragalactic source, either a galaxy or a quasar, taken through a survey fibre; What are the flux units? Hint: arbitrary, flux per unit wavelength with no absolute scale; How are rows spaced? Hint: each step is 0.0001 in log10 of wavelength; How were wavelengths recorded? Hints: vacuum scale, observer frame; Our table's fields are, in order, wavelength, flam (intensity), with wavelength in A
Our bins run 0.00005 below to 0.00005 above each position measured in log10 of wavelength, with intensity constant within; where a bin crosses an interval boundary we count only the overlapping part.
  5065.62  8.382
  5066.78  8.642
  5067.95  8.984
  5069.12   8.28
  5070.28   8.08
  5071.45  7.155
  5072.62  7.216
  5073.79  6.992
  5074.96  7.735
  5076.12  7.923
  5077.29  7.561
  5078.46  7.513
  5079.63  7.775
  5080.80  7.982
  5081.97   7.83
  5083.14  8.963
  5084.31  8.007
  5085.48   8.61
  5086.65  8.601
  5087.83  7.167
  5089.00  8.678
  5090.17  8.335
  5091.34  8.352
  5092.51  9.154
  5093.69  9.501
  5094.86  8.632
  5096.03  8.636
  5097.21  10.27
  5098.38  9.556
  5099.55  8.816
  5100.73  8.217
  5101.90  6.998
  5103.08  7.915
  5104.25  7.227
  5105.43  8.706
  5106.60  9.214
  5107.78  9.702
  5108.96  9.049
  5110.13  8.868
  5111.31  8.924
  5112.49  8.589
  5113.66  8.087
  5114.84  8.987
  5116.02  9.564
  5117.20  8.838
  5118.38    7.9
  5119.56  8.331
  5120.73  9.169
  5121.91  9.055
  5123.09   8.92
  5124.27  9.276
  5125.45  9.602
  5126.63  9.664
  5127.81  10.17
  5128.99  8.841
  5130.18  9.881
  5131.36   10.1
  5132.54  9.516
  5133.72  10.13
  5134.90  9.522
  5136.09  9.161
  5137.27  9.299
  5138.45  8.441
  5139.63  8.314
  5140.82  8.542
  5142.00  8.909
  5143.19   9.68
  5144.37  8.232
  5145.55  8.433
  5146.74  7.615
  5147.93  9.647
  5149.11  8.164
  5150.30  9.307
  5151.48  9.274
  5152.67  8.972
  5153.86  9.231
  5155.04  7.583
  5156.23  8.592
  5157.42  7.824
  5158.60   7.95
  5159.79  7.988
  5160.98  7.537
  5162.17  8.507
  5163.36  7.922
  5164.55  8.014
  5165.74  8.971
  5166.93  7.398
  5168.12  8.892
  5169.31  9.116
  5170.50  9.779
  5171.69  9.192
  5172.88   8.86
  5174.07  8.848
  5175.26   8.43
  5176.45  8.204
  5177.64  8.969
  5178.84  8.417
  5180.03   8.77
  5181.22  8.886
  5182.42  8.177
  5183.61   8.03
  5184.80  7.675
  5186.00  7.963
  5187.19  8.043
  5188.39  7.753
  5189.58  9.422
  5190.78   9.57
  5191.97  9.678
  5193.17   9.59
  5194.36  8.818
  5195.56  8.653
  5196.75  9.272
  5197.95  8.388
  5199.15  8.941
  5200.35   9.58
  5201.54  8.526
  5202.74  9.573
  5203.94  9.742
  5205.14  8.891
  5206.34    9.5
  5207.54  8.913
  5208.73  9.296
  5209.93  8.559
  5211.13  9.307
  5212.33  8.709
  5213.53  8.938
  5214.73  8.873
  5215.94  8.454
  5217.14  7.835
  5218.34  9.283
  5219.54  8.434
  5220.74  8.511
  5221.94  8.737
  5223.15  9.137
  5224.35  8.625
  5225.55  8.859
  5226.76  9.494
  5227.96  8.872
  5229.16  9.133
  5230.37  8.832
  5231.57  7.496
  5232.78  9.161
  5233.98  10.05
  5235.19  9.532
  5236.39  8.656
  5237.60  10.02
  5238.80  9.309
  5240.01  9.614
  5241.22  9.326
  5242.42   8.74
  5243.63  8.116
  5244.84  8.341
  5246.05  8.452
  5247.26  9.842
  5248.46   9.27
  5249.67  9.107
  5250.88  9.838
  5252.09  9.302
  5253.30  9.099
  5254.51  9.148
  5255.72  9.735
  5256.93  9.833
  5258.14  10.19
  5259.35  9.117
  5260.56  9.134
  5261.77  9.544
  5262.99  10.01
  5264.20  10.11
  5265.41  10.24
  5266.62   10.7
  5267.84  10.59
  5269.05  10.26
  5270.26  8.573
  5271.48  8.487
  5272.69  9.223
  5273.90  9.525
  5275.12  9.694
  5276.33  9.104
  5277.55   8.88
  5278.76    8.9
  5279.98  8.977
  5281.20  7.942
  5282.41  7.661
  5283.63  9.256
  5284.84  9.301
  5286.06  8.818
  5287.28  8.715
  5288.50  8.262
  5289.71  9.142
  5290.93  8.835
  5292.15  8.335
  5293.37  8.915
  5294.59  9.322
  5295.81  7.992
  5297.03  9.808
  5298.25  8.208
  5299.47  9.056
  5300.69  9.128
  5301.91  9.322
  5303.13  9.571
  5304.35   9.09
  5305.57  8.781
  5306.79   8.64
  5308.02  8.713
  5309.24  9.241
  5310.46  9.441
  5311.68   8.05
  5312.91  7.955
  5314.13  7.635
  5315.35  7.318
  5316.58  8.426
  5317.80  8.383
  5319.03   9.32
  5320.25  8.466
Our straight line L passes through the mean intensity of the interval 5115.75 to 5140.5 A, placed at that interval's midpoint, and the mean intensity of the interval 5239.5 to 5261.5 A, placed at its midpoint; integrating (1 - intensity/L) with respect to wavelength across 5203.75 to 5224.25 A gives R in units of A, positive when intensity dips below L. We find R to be 0.81 A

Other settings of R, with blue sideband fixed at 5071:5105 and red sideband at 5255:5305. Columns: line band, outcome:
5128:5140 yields -1.33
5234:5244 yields -0.28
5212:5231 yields 0.22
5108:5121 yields -0.69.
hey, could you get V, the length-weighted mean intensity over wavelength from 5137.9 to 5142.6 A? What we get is 8.54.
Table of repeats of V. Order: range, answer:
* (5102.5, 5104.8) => 7.59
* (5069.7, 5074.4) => 7.36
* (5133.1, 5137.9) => 9.52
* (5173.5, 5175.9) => 8.64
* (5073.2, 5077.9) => 7.56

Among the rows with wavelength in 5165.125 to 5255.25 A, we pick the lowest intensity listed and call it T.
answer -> 7.398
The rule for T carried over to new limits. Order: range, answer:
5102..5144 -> 7.227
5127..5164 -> 7.537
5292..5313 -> 7.955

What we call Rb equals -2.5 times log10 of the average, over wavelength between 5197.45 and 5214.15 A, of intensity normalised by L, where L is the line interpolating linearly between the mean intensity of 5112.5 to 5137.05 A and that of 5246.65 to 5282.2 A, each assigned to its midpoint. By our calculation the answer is 0.03 mag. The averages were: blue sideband 9.22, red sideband 9.44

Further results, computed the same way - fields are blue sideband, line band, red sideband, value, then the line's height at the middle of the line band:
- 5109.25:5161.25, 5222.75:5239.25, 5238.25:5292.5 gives 0.005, 9.13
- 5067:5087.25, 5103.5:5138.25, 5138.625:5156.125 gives -0.084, 8.42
